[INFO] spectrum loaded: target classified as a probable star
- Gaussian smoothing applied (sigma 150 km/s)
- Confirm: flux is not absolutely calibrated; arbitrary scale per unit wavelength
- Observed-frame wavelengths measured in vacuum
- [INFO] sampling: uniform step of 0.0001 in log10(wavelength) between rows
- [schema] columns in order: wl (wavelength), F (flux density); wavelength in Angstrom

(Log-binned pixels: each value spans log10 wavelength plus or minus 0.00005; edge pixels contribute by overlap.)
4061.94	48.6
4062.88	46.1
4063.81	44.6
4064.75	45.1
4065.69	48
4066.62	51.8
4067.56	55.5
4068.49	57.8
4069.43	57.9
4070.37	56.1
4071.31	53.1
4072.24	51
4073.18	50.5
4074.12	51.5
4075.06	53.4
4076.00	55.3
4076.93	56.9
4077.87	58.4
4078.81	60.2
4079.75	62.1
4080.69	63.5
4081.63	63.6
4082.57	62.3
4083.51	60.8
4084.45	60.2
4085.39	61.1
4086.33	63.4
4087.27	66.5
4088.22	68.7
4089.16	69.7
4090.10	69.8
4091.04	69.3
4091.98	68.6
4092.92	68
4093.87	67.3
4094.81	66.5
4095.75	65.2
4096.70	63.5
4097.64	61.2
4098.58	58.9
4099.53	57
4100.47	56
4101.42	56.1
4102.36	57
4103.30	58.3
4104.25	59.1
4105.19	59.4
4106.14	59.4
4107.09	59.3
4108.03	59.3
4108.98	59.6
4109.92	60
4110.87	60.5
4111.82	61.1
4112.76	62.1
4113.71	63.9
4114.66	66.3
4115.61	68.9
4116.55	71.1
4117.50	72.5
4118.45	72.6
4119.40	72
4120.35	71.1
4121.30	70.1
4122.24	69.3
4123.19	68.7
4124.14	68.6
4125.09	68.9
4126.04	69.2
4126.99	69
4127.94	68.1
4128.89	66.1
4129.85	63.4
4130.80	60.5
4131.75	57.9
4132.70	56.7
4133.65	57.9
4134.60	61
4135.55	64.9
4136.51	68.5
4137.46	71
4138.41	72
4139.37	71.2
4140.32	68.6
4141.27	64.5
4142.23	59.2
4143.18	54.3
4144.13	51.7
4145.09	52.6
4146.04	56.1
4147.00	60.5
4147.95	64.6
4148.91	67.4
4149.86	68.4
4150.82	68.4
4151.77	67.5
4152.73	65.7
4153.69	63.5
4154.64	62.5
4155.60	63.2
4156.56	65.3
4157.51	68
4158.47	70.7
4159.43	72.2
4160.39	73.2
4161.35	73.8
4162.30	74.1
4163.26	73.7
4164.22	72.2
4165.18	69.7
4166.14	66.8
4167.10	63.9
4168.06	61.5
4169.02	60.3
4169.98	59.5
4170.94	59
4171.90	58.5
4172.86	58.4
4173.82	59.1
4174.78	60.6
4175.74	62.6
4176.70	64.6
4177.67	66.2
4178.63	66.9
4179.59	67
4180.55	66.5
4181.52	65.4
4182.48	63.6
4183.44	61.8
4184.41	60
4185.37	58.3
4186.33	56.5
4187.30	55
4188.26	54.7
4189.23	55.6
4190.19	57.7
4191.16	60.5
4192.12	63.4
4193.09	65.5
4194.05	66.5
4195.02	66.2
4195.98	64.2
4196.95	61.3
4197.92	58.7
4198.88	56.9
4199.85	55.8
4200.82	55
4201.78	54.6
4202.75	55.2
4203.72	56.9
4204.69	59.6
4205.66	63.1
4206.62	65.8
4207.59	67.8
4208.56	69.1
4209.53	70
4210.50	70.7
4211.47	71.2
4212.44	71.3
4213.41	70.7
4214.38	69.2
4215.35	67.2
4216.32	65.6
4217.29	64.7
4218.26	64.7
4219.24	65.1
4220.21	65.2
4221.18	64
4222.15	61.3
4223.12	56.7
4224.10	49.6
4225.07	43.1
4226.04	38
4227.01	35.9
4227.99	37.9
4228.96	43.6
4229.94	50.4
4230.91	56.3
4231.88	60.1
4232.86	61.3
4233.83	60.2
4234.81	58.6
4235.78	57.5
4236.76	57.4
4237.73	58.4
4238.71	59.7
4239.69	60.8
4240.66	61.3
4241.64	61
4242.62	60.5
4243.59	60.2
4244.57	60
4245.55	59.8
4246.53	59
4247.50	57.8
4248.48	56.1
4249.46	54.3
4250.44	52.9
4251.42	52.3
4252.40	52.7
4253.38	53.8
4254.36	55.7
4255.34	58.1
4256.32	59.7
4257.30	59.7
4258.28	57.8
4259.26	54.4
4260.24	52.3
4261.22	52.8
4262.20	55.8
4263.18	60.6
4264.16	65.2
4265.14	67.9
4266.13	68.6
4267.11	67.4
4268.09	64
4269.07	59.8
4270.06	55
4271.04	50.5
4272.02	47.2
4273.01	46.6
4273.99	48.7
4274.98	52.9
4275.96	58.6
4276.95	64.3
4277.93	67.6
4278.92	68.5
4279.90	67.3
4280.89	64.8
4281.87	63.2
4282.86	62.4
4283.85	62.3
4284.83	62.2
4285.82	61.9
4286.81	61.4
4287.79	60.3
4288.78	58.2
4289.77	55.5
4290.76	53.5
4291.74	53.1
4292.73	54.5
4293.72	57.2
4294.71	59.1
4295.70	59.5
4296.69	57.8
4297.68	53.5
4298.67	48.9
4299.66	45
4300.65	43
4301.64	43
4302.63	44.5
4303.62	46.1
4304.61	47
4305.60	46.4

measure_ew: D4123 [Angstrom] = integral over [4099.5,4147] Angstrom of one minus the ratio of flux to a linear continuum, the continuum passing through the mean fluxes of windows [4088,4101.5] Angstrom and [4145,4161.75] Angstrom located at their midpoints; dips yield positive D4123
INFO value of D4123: 1.29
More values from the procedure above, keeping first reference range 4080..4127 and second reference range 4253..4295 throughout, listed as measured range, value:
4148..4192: -1.4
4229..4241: 0.4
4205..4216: -1.4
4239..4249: 0.0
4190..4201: 0.0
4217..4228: 1.1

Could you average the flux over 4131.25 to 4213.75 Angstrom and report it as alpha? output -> 63.5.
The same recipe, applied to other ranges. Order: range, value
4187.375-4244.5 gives 59.7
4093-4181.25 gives 64.4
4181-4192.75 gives 59.4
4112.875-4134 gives 66.9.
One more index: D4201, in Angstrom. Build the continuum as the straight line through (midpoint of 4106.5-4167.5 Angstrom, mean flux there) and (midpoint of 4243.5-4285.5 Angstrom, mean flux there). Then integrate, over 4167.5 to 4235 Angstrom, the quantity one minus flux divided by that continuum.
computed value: 2.1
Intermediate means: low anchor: 65.7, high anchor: 58.6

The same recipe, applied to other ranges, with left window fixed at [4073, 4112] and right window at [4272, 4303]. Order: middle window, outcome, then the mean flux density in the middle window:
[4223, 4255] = 1.7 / 54.6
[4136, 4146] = -0.5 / 63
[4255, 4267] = -0.5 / 59.7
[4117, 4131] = -1.9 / 68.8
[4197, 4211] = -0.7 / 61.4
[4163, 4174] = -0.7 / 63.5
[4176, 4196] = -1.1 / 62.2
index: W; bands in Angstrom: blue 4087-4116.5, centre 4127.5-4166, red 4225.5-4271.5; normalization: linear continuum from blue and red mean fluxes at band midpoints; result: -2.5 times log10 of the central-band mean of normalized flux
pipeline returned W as -0.07 mag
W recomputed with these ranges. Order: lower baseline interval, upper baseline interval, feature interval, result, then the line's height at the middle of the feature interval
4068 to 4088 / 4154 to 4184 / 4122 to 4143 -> -0.05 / 62.7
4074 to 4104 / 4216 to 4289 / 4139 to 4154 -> -0.04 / 60.5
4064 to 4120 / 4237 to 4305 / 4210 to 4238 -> -0.01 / 58.2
